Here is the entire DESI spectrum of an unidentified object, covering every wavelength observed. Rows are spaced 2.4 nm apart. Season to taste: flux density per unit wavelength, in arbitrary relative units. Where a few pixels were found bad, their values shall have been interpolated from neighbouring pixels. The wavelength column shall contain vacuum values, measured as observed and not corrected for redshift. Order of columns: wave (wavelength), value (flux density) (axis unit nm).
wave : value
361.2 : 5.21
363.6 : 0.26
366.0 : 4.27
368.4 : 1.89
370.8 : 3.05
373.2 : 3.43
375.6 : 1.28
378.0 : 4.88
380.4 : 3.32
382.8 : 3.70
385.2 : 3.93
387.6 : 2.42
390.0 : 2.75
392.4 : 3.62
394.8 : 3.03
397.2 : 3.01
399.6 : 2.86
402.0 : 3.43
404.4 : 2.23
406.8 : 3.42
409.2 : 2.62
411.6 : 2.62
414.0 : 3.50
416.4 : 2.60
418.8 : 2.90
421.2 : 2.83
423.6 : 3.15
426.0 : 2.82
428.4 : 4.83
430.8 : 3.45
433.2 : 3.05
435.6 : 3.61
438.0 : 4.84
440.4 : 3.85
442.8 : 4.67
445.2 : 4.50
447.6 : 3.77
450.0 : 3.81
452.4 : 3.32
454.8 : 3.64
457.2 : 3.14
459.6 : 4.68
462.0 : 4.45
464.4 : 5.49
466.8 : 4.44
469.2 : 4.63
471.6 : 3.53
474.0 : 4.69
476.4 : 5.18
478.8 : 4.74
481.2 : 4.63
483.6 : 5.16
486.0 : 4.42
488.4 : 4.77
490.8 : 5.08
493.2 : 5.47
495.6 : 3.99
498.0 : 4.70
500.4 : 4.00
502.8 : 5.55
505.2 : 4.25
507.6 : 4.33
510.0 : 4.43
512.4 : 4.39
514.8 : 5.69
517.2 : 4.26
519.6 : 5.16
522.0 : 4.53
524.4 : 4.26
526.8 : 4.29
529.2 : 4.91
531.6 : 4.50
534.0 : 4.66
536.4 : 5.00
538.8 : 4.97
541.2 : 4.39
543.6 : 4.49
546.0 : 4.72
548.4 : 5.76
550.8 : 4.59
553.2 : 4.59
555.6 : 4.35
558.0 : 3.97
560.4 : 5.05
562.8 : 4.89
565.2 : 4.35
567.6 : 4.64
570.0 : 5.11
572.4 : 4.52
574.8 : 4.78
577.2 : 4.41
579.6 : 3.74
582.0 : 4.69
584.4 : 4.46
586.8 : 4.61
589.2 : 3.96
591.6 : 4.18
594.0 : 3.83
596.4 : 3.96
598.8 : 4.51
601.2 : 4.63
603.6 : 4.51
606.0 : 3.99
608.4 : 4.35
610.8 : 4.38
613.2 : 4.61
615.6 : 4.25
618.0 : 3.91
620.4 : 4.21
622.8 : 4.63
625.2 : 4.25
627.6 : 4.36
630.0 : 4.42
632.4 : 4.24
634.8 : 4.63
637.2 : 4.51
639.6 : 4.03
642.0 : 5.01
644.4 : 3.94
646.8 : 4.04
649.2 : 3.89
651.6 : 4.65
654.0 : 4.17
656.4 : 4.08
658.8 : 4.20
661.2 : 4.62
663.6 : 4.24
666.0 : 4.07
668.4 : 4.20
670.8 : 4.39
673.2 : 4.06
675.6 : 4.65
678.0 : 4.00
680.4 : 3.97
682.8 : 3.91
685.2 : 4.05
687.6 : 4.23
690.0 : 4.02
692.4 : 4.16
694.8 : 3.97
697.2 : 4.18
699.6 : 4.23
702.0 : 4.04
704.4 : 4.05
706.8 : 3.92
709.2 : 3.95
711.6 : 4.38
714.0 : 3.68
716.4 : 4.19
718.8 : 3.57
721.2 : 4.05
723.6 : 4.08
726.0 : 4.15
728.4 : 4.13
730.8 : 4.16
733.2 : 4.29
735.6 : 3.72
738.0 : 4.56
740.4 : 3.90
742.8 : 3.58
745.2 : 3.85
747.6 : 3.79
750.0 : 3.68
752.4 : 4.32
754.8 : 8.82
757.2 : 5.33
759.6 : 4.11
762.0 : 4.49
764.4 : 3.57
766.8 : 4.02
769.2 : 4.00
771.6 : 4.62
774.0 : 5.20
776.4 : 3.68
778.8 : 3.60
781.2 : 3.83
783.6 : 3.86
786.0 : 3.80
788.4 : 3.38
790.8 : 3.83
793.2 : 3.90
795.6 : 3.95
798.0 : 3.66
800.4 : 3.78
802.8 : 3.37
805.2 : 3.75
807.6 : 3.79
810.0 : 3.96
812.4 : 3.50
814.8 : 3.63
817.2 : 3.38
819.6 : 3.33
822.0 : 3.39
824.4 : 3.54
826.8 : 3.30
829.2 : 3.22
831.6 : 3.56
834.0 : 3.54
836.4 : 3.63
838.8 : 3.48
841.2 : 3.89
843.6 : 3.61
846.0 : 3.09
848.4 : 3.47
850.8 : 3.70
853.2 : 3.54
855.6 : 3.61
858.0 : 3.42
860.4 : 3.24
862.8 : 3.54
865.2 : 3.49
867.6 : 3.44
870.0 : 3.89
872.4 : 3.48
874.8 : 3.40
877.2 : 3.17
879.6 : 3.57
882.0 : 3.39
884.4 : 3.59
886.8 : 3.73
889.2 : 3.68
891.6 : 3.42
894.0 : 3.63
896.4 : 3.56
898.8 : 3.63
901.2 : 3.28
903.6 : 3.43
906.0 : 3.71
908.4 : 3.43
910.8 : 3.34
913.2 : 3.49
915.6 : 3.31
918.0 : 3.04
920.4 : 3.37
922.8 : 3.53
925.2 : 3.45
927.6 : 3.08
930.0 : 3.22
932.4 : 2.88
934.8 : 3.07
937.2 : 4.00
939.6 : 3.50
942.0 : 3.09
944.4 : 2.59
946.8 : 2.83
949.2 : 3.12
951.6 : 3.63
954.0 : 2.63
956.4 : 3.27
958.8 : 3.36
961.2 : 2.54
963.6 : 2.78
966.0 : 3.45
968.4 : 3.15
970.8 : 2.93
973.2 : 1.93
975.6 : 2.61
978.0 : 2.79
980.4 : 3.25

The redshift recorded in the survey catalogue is 0.150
